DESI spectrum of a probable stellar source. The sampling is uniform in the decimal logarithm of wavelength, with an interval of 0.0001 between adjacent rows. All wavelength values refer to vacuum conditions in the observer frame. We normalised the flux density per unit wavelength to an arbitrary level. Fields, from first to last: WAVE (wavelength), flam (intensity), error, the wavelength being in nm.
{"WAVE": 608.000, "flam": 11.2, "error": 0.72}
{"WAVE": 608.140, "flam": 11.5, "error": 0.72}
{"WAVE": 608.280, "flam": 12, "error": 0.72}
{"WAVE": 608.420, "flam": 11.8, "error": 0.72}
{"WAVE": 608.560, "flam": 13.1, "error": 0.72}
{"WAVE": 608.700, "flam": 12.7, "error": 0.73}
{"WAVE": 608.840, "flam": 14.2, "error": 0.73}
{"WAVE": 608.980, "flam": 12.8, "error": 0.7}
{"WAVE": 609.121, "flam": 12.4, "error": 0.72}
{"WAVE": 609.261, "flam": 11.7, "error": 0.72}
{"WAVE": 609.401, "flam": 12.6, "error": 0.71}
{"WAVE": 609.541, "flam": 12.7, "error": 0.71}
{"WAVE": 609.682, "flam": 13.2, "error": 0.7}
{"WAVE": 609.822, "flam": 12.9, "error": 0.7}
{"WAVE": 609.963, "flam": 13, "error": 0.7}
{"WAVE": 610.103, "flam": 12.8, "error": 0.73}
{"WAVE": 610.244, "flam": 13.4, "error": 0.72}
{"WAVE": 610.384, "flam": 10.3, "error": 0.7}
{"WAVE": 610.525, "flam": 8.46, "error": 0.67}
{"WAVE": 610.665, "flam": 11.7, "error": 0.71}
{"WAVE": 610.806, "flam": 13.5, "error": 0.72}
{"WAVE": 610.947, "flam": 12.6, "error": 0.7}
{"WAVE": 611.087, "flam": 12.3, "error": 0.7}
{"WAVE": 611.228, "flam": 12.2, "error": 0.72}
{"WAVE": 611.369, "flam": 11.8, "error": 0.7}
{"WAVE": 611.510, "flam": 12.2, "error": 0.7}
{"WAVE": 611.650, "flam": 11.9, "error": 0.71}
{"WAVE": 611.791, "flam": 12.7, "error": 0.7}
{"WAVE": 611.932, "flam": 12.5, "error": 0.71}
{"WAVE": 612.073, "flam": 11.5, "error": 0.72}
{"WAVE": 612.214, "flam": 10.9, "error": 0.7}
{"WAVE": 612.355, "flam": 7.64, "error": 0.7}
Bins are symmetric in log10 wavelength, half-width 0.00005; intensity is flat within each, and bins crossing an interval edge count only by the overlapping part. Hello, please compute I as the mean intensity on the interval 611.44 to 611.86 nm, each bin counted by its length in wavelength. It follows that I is 12.3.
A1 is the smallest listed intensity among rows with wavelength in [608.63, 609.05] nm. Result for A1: 12.7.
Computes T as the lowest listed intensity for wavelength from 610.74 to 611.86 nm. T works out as 11.8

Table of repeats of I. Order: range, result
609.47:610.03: 12.9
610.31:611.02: 11.3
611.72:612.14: 12.2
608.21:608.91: 12.8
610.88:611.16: 12.5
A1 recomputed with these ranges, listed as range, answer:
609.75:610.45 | 10.3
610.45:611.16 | 8.46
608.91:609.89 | 11.7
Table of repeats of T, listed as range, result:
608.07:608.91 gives 11.5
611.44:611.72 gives 11.9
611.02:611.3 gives 12.2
